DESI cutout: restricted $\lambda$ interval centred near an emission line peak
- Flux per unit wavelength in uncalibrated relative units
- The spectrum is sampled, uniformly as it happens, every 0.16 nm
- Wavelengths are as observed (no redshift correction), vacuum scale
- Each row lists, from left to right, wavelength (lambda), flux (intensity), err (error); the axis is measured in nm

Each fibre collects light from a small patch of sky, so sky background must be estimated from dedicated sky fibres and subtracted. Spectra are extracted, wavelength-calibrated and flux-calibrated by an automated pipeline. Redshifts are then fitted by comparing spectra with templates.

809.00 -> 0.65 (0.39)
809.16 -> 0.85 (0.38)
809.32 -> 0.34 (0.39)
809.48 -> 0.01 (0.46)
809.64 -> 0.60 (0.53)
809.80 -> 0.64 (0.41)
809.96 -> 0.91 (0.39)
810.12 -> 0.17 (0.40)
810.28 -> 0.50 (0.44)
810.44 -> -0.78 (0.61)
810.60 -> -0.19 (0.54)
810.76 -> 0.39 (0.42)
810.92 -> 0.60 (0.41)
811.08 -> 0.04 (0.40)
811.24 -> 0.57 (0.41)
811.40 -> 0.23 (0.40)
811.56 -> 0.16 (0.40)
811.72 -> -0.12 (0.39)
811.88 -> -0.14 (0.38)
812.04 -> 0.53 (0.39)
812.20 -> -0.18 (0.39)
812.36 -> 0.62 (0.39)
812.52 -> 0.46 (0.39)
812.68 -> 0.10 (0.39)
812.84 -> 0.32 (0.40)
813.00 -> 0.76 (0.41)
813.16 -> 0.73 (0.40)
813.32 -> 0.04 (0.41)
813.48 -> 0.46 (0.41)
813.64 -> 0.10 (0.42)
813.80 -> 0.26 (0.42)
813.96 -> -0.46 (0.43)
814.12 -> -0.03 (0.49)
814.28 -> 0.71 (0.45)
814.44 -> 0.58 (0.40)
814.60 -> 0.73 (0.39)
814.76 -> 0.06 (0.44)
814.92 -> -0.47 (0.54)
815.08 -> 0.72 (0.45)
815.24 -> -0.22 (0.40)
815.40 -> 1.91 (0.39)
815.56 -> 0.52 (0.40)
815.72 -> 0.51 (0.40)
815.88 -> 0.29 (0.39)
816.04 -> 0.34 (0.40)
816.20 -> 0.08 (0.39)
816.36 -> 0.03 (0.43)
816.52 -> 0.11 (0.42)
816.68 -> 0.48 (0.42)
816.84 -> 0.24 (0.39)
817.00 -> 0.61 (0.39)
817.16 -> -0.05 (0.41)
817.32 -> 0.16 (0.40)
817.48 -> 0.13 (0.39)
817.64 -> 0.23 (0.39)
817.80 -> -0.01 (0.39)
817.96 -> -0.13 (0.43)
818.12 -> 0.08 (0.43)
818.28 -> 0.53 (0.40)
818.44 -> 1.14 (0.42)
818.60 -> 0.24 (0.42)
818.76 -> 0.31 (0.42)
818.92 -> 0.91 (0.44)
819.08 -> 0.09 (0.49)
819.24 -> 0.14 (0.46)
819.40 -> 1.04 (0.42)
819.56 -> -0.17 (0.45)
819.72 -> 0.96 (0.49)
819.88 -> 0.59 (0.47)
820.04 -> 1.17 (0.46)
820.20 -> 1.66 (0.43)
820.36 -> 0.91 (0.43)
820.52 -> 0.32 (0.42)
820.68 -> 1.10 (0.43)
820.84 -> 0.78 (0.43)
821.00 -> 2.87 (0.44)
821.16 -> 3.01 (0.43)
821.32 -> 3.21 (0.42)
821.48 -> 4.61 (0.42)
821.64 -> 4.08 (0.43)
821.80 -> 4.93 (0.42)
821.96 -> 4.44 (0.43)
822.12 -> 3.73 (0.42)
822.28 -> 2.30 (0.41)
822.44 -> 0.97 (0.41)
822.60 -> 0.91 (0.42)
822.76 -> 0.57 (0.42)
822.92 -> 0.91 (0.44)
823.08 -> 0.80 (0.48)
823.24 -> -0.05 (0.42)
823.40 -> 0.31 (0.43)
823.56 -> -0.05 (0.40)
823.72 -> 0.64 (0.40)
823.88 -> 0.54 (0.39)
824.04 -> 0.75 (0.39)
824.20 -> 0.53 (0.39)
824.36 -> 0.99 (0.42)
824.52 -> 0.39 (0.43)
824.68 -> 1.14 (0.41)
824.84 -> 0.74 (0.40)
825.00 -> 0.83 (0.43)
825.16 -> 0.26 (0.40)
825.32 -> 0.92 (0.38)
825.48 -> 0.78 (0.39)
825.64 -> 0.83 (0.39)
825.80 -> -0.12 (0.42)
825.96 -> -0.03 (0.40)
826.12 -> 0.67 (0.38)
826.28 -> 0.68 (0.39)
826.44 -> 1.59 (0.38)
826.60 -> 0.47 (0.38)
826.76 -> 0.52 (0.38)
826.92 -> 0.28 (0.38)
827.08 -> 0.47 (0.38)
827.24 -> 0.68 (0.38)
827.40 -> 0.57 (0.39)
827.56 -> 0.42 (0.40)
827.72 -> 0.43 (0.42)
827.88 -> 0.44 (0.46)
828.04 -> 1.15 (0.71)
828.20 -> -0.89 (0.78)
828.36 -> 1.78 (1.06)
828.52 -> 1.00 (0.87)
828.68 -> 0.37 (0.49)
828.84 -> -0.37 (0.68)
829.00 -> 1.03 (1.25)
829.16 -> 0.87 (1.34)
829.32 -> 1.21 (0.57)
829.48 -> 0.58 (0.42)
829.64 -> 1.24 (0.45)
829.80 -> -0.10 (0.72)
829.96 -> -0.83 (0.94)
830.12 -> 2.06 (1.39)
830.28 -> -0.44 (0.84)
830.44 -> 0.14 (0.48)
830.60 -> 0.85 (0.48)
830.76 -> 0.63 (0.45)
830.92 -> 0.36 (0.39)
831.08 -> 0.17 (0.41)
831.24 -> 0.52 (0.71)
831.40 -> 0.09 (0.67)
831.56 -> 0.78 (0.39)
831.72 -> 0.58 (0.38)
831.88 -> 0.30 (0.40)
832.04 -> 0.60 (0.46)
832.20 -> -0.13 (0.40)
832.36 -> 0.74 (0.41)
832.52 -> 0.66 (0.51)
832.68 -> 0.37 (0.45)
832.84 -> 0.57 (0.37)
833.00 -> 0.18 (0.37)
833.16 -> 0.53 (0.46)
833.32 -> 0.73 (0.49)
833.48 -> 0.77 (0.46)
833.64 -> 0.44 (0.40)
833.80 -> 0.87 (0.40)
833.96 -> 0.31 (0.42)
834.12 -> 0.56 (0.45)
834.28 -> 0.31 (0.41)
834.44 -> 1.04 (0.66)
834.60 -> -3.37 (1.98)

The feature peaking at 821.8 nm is [O II]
